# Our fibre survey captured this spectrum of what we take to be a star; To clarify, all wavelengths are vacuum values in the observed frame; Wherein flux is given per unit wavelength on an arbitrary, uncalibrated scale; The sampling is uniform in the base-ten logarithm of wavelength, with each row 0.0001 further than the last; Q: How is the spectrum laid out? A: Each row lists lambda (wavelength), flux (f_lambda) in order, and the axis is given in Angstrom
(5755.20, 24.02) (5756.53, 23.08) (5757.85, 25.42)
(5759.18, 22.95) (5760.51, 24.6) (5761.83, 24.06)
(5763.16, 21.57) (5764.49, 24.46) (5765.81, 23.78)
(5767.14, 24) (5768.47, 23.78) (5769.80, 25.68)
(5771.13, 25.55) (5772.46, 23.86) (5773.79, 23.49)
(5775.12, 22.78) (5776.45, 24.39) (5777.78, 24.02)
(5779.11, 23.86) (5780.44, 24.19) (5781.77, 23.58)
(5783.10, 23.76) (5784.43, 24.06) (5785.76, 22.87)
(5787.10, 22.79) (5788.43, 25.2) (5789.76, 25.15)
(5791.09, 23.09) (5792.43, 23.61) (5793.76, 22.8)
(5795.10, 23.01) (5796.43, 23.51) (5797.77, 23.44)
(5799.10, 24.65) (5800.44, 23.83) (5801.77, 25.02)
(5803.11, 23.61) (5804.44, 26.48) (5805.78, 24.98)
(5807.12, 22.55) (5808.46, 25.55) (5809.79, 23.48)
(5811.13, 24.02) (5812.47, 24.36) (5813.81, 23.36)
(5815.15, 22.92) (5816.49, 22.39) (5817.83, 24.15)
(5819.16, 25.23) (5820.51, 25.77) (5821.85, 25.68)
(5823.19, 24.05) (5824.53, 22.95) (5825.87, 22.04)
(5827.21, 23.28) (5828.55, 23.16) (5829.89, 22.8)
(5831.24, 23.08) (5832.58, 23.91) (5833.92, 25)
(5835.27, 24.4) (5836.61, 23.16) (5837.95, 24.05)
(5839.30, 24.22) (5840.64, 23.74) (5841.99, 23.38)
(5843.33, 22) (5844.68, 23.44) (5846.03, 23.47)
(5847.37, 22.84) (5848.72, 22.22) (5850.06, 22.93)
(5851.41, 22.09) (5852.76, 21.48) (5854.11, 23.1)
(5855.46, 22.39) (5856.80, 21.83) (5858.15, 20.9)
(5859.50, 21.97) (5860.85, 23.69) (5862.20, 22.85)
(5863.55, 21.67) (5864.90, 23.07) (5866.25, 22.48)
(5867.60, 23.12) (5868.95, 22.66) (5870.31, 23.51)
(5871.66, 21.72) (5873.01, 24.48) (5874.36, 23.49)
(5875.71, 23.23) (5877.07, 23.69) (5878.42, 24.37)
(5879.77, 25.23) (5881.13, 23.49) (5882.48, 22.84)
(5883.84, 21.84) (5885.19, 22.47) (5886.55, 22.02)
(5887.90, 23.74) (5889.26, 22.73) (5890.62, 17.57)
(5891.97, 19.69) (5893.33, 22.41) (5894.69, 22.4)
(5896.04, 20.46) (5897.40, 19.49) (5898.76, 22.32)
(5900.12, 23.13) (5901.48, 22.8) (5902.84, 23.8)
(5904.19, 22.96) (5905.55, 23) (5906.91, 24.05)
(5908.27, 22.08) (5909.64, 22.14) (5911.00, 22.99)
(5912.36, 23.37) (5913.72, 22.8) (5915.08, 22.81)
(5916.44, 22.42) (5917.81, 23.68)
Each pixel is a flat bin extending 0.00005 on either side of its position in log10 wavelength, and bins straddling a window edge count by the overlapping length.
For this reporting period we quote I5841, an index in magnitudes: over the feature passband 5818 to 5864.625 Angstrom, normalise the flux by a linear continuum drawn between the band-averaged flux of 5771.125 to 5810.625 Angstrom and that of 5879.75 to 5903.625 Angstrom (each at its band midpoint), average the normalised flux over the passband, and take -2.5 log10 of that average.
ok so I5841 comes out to -0.01 mag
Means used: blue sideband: 23.9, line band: 23.2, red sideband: 22.1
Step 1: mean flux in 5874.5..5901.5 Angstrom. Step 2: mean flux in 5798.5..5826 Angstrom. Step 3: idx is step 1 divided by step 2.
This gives 0.9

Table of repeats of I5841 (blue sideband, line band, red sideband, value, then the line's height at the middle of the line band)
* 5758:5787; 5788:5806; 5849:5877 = -0.03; 23.5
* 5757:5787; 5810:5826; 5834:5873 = -0.03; 23.3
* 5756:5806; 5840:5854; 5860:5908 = 0.02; 23.1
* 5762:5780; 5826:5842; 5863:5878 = -0.01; 23.4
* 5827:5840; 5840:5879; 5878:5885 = 0.04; 23.6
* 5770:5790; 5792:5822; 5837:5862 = -0.03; 23.5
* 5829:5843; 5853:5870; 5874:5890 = 0.05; 23.4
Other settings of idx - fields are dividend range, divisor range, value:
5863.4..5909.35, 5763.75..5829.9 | 0.94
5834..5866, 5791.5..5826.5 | 0.95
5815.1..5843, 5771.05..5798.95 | 1.00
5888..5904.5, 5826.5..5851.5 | 0.93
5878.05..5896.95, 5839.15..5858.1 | 0.98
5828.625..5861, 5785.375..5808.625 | 0.96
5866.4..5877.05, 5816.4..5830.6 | 0.97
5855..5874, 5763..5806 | 0.94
